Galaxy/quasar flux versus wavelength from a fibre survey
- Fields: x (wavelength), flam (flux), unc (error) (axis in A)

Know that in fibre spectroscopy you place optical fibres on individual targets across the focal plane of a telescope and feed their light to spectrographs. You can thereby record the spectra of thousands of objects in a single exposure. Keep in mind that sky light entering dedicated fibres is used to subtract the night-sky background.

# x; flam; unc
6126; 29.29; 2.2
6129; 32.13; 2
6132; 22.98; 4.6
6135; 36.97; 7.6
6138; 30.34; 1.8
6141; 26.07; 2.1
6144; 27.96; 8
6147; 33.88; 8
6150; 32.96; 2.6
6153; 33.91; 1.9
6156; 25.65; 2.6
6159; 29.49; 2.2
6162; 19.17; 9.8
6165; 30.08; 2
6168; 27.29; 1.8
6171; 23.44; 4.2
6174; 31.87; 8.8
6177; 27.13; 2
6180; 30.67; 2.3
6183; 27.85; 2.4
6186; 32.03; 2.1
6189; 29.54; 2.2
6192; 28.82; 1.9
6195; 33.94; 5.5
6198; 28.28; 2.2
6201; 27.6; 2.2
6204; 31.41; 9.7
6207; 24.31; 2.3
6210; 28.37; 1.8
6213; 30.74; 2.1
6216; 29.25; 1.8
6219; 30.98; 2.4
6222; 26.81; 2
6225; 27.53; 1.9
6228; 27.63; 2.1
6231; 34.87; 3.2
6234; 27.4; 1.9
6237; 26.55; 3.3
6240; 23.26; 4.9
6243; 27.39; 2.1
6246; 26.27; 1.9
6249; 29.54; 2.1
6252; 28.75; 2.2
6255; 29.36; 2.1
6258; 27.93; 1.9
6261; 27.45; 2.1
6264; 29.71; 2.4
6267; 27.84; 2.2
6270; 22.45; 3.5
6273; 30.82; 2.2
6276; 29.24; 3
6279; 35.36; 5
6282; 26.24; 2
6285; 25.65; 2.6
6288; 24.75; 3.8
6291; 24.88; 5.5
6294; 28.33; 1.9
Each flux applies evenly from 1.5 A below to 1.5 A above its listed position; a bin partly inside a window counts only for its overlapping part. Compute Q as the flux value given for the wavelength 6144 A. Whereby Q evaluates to 27.96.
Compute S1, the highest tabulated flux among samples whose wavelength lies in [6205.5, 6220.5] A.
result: 30.98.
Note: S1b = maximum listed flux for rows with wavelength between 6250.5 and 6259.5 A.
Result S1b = 29.36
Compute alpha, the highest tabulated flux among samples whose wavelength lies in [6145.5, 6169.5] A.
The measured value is 33.91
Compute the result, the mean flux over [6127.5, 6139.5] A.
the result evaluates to 30.6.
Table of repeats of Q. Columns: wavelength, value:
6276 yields 29.24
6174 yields 31.87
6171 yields 23.44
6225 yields 27.53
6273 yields 30.82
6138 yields 30.34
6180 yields 30.67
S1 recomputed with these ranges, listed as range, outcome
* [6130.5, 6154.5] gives 36.97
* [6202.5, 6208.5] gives 31.41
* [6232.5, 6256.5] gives 29.54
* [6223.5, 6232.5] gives 34.87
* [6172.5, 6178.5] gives 31.87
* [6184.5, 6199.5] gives 33.94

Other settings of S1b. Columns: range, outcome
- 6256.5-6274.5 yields 30.82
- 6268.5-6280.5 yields 35.36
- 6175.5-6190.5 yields 32.03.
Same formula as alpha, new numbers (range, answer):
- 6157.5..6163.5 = 29.49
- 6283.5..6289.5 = 25.65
